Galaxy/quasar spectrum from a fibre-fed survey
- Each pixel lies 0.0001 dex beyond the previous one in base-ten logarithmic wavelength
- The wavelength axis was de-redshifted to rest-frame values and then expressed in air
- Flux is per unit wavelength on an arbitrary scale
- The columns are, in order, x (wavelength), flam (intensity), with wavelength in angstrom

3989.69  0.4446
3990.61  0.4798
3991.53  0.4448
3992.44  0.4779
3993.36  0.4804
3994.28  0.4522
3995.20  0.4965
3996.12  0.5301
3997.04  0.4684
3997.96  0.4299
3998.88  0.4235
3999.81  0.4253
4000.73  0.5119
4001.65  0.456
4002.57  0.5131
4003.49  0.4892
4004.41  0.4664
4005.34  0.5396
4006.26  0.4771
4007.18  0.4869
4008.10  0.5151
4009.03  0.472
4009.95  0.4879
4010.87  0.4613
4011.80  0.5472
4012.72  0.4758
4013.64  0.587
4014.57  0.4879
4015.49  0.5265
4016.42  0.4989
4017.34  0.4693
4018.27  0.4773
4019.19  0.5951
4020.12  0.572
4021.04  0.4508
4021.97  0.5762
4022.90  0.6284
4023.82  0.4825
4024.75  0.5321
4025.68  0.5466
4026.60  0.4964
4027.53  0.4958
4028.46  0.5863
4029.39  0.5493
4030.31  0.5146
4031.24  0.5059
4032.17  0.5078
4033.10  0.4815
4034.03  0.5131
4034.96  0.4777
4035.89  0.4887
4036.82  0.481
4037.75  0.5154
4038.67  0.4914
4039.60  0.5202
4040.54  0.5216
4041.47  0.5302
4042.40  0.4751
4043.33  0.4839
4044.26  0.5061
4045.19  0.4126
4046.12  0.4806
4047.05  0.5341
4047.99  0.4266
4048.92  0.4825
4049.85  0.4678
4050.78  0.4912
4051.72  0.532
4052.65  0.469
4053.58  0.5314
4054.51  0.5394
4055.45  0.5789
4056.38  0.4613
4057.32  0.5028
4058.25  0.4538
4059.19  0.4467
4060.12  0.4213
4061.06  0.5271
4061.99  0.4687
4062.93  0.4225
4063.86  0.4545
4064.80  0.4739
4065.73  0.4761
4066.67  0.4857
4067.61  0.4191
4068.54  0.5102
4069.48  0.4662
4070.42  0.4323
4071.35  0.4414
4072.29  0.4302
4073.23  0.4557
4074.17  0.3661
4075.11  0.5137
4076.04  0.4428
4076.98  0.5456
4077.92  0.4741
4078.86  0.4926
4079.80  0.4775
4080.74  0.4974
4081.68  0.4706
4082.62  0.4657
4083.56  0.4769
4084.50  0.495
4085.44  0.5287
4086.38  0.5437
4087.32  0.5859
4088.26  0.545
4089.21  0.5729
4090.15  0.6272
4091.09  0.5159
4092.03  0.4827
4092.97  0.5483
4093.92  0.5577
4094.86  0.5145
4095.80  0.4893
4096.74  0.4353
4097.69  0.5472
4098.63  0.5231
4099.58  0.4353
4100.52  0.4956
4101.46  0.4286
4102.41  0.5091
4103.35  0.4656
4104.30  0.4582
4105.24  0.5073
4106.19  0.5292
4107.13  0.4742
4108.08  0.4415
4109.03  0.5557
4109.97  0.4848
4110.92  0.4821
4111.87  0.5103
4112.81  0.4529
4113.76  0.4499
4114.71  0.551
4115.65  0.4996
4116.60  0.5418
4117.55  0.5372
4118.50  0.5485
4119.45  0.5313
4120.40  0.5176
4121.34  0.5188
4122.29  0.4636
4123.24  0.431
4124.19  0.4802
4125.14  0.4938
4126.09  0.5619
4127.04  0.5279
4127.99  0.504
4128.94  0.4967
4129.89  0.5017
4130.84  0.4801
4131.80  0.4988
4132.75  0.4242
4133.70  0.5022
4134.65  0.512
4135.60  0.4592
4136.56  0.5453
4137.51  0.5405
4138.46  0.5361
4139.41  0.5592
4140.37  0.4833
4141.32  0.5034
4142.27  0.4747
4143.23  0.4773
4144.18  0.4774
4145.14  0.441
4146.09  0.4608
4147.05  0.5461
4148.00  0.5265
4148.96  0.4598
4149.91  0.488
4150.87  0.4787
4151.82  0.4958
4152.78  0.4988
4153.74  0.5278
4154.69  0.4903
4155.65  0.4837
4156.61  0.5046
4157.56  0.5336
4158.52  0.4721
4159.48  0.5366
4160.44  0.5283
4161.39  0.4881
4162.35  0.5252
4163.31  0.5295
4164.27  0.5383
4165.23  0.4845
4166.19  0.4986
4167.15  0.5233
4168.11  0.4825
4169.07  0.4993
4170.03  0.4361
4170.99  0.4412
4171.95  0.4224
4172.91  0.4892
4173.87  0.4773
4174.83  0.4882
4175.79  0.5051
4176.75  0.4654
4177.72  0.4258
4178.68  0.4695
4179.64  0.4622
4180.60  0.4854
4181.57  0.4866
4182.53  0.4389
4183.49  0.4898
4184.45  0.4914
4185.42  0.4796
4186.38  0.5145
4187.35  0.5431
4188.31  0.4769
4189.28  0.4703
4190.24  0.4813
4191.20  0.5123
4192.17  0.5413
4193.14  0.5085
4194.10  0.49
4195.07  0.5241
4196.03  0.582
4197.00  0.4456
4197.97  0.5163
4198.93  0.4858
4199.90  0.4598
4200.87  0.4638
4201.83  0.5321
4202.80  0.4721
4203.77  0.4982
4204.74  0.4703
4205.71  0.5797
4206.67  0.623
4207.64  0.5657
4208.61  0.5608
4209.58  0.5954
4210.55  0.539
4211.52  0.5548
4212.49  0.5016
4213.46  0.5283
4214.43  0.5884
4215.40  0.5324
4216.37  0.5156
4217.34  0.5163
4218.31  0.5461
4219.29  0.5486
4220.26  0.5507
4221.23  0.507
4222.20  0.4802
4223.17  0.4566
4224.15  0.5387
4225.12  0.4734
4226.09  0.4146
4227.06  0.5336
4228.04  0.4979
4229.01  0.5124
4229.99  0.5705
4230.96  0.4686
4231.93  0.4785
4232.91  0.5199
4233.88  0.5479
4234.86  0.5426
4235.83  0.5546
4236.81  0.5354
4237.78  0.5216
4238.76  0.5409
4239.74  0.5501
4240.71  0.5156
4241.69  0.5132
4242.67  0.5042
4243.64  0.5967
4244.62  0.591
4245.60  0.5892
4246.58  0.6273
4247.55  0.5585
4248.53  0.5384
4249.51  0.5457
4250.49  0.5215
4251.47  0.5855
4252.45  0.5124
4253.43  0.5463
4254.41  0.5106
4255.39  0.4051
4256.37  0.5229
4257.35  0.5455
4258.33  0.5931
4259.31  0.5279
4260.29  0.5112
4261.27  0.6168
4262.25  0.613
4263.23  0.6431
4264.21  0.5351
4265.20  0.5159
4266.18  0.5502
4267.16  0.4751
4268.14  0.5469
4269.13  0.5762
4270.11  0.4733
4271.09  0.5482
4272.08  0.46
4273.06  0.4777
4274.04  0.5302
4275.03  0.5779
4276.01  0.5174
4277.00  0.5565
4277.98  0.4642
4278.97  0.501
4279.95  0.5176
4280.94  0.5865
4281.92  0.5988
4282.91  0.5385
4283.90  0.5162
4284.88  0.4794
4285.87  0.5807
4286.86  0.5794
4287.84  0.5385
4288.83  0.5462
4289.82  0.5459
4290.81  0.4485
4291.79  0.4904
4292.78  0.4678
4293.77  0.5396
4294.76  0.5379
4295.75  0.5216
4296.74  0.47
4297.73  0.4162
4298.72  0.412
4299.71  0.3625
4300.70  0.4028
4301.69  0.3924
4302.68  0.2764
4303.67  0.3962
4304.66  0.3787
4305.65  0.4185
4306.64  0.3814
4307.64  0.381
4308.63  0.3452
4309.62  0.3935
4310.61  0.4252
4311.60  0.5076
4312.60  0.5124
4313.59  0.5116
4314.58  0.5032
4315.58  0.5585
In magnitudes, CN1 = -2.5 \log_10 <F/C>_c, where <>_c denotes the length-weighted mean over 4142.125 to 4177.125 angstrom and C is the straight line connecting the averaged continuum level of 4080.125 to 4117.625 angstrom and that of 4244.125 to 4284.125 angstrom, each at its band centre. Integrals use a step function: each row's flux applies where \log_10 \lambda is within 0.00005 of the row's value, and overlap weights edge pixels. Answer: 0.06 mag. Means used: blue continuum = 0.505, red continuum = 0.541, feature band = 0.492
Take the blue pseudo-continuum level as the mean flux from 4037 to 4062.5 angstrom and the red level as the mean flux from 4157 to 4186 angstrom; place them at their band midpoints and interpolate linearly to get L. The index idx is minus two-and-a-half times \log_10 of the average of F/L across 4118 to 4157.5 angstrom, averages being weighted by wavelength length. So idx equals -0.02 mag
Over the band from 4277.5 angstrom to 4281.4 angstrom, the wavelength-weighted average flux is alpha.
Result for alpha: 0.516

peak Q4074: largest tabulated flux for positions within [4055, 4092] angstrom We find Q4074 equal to 0.6272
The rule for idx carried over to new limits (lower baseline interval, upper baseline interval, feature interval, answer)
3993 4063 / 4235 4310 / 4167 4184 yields 0.08 mag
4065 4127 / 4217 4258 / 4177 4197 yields 0.05 mag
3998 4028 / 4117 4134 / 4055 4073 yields 0.08 mag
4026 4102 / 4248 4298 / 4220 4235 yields 0.04 mag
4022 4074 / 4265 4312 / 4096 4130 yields -0.02 mag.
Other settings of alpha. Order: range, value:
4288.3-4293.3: 0.5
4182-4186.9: 0.483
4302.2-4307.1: 0.371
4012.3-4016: 0.519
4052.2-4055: 0.514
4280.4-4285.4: 0.543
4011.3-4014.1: 0.536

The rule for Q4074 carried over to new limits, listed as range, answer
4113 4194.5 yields 0.5619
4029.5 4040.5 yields 0.5202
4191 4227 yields 0.623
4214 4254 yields 0.6273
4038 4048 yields 0.5341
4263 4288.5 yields 0.6431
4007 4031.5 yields 0.6284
